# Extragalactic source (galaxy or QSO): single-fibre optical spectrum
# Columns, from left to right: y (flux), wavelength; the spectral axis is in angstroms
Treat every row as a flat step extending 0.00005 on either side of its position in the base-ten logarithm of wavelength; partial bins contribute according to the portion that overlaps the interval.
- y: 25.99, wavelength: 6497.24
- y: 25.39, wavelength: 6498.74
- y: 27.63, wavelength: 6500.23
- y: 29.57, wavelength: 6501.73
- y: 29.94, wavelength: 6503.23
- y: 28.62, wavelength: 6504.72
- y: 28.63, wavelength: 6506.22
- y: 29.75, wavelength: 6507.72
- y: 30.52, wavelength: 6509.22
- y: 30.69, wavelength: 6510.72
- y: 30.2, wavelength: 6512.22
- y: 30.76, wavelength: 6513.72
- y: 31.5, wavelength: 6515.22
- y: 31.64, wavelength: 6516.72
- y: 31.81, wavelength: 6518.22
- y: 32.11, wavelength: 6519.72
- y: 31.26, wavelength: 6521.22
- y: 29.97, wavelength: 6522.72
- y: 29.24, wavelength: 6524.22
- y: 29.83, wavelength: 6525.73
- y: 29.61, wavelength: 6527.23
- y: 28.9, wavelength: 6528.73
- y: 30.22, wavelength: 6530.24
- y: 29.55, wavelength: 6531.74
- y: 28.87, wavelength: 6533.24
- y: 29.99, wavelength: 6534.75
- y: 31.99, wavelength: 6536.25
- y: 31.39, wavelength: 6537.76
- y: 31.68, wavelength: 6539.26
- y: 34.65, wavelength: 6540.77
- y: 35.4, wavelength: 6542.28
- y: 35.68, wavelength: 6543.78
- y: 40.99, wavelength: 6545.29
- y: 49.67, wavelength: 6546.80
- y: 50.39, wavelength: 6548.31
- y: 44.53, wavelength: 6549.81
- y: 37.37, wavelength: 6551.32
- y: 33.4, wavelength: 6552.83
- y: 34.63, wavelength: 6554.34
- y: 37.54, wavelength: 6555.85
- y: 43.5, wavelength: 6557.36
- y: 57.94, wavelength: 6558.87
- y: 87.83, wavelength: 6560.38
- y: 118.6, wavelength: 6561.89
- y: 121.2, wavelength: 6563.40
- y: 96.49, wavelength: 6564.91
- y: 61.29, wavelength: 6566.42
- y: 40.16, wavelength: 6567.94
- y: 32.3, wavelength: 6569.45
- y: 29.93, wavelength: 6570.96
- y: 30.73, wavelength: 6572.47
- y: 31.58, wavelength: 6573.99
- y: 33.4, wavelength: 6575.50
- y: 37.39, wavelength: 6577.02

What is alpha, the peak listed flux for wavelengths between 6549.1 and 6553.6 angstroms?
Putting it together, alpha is 44.53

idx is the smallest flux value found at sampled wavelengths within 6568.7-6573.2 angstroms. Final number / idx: 29.93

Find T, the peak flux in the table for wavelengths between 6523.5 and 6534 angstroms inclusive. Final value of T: 30.22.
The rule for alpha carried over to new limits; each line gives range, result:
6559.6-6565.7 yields 121.2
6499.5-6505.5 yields 29.94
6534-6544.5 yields 35.68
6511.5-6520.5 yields 32.11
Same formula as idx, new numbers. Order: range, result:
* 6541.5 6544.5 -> 35.4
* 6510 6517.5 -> 30.2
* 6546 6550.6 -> 44.53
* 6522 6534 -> 28.87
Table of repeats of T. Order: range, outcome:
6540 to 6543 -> 35.4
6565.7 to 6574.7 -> 61.29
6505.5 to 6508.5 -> 29.75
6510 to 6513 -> 30.69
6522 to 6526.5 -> 29.97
